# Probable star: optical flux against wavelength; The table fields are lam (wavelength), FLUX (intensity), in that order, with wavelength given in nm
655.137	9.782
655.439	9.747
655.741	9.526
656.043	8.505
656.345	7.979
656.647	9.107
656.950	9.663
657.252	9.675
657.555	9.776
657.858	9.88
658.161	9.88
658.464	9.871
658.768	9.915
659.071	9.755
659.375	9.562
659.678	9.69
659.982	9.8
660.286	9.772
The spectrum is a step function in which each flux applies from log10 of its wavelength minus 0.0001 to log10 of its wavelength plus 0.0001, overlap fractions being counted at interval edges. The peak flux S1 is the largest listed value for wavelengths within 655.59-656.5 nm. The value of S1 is 9.526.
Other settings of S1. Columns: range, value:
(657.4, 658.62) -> 9.88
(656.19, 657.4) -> 9.675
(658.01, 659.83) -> 9.915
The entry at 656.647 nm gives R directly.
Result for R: 9.107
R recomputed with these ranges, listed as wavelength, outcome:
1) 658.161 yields 9.88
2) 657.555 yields 9.776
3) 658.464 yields 9.871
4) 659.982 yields 9.8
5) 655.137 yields 9.782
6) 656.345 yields 7.979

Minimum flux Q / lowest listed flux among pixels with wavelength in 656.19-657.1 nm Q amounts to 7.979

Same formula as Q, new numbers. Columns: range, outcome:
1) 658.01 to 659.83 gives 9.562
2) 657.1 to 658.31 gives 9.675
